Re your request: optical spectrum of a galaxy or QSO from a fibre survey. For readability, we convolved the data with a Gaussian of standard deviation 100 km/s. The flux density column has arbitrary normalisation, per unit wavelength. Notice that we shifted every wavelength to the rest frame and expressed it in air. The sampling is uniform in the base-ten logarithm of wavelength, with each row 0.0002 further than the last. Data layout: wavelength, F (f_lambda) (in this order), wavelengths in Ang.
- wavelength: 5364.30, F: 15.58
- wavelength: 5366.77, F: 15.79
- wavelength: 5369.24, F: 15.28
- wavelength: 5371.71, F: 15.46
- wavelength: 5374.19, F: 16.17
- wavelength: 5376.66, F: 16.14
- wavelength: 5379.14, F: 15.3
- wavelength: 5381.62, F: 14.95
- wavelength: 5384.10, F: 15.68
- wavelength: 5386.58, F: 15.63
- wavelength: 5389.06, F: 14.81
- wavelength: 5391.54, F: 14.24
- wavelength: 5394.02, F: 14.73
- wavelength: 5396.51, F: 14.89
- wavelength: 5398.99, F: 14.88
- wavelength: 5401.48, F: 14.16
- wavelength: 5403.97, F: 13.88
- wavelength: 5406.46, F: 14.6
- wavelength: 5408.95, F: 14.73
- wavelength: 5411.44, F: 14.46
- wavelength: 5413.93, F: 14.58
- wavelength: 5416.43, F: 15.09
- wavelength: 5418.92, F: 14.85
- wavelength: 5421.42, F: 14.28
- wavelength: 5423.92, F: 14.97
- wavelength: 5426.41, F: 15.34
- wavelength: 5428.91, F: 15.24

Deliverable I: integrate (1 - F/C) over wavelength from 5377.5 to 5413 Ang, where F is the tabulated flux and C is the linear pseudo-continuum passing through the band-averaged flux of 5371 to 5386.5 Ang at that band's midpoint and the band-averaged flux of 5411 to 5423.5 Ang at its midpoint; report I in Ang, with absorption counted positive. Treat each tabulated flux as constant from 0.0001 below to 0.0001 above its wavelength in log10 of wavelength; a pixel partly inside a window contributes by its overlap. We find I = 1.0 Ang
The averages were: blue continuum 15.6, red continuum 14.7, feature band 14.8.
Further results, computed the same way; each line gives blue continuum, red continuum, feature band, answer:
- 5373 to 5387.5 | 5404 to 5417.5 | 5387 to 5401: 0.4 Ang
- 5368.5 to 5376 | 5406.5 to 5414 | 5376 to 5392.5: 0.1 Ang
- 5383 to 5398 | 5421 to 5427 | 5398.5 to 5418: 0.5 Ang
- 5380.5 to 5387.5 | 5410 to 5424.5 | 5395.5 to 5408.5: 0.5 Ang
